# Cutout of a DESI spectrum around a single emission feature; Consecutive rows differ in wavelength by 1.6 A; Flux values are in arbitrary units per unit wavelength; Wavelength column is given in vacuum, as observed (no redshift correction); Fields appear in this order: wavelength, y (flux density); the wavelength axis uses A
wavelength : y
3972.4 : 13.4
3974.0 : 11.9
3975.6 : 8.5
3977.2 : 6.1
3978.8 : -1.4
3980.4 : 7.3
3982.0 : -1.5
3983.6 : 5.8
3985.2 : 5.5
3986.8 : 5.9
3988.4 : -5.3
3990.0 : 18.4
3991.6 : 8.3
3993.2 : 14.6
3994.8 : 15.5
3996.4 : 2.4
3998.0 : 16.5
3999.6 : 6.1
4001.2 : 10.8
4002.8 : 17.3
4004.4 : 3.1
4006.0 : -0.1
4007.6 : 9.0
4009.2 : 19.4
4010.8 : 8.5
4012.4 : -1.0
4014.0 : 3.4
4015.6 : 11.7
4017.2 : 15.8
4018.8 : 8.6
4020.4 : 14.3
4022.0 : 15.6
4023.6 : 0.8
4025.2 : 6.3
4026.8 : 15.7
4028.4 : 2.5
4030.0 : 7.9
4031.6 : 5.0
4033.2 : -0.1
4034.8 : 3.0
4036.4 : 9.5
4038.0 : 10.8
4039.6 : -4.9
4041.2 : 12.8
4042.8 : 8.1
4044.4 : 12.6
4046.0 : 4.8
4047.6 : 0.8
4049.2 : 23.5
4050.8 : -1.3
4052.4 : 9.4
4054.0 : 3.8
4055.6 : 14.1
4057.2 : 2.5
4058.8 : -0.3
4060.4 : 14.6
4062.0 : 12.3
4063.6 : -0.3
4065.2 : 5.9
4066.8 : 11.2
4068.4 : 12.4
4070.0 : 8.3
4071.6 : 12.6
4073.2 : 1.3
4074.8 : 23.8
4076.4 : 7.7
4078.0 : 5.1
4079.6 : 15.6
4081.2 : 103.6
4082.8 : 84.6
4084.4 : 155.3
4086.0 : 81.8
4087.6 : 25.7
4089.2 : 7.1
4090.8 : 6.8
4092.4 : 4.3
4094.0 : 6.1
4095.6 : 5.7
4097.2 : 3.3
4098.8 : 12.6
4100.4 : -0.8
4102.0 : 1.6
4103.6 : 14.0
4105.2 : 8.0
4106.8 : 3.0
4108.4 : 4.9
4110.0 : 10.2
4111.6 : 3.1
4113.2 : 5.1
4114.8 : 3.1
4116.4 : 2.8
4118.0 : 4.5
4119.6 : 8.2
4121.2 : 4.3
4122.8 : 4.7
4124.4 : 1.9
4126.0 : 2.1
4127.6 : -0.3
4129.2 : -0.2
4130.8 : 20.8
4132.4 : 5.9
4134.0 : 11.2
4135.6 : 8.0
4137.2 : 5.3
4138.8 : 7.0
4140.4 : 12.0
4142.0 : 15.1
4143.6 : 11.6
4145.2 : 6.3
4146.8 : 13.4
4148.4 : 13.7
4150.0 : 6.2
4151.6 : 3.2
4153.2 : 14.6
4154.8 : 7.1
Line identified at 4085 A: [O II]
